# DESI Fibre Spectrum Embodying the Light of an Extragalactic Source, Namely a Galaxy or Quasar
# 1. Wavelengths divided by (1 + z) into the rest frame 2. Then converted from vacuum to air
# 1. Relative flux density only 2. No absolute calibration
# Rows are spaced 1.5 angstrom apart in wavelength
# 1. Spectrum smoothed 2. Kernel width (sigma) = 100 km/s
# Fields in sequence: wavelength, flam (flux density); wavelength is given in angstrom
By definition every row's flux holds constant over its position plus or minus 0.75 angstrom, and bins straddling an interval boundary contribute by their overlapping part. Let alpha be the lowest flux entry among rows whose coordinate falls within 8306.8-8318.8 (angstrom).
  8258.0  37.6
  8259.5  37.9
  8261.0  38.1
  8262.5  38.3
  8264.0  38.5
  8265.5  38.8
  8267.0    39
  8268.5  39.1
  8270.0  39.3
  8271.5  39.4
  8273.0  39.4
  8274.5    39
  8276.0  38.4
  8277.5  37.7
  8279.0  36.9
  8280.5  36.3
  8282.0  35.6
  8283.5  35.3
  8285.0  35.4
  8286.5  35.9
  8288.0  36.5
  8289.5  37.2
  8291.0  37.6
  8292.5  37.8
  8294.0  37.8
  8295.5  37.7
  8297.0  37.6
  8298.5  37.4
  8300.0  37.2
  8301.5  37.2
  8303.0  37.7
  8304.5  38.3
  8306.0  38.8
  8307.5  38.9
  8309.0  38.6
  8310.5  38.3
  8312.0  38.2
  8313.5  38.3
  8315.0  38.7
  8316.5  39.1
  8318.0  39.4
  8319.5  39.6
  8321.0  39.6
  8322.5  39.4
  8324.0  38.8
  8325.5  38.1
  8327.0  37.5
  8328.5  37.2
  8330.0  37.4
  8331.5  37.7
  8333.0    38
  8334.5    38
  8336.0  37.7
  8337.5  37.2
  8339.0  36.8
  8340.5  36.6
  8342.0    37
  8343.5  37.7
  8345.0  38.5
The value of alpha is 38.2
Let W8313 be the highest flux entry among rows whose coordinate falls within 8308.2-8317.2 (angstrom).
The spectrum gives 39.1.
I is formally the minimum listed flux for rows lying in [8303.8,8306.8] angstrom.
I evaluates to 38.3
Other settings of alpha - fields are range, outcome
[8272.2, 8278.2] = 37.7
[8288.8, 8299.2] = 37.2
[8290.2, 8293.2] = 37.6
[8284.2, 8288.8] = 35.4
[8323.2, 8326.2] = 38.1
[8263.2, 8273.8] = 38.5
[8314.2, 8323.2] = 38.7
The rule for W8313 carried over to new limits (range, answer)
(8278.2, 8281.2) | 36.9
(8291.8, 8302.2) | 37.8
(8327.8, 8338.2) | 38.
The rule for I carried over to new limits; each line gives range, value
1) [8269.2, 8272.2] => 39.3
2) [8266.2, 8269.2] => 39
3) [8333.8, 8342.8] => 36.6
